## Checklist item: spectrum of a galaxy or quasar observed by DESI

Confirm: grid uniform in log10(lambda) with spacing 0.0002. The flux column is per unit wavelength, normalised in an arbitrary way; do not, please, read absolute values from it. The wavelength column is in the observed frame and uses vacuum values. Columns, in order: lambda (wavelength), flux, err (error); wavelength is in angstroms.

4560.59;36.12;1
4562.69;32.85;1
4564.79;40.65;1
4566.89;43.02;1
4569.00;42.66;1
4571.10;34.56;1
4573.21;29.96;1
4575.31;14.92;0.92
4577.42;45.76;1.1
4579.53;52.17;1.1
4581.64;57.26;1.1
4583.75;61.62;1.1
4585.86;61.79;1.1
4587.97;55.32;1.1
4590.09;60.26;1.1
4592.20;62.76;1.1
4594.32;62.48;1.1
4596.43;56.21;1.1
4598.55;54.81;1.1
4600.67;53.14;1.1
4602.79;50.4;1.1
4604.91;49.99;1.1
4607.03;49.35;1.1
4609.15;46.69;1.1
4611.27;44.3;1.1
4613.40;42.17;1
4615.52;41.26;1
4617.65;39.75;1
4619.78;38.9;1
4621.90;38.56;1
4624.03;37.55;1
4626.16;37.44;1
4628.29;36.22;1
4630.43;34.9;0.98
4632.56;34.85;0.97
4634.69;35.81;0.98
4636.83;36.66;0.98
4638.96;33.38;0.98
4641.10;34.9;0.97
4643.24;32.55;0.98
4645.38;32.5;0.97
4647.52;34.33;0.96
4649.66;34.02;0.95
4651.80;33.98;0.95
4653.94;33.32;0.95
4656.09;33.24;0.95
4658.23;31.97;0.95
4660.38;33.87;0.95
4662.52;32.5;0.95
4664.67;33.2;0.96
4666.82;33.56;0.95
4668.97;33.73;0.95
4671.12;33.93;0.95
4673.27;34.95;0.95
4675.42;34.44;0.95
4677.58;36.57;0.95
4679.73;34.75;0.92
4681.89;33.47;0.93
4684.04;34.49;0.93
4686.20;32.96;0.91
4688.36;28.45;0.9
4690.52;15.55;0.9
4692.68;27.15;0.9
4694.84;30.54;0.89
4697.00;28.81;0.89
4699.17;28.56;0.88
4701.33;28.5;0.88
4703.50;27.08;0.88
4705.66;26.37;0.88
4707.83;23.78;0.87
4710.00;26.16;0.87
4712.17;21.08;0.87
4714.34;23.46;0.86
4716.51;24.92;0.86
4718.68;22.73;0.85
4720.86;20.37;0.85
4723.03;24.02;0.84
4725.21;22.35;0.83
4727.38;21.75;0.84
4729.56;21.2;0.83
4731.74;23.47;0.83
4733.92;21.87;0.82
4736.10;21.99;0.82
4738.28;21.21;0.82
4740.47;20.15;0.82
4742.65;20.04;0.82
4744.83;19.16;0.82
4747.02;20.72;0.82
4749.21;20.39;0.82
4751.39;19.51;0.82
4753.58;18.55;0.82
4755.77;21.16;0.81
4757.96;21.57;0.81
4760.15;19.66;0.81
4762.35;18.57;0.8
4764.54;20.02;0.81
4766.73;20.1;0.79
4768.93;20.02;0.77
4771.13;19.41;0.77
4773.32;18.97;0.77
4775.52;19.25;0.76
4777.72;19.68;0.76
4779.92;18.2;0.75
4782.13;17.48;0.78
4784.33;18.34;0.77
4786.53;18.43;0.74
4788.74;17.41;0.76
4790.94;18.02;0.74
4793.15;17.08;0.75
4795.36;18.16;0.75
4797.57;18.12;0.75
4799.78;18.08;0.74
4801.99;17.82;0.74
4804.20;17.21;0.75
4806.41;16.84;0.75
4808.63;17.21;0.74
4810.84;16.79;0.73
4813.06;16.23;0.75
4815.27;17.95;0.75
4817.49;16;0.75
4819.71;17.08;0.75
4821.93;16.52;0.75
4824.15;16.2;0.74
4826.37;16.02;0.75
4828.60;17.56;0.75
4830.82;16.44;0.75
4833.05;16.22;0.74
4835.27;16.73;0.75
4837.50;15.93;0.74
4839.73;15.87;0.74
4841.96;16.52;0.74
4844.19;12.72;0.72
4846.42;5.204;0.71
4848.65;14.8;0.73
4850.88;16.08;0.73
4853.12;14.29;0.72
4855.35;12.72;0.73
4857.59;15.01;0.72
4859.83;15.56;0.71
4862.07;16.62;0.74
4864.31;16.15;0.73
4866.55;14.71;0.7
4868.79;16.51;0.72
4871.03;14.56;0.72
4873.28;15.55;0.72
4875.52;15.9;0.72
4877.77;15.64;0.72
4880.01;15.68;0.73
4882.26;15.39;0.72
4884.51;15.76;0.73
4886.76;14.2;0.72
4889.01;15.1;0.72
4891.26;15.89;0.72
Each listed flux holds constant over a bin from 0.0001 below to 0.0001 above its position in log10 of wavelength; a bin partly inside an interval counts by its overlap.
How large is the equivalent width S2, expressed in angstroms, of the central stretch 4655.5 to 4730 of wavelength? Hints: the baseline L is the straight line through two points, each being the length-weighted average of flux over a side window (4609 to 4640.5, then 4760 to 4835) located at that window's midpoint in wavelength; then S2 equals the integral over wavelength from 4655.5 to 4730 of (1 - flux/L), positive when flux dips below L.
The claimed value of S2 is 4.4 angstroms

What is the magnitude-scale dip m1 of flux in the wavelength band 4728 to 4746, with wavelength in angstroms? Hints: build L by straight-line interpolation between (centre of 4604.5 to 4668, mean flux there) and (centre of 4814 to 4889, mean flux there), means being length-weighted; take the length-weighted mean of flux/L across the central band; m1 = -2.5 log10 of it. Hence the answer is 0.26 mag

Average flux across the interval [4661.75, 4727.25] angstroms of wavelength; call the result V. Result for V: 28.5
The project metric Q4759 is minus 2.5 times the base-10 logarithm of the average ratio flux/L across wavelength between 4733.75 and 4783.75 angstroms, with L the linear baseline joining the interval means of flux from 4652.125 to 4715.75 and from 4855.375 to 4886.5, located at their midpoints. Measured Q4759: 0.22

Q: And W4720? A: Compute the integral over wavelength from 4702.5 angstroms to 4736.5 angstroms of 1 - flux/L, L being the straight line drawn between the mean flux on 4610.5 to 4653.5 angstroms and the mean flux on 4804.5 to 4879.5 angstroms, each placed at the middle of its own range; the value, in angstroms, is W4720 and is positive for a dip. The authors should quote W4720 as 5.6 angstroms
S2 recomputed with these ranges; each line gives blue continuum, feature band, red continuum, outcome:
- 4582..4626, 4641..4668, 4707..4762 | 4.0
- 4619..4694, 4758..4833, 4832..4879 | 9.4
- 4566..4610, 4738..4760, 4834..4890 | 6.8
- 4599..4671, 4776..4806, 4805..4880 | 4.4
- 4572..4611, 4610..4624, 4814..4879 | 2.0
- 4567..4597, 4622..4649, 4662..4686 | 3.6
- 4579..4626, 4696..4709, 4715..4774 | 1.1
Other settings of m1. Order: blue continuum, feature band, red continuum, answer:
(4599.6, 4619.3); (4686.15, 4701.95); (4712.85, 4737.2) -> 0.06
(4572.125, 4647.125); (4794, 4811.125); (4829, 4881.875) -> 0.21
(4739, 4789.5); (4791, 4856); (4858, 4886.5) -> 0.09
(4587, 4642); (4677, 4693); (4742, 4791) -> 0.09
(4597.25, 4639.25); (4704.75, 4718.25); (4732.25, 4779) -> 0.13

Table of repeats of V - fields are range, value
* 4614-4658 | 35.7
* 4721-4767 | 20.8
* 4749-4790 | 19.3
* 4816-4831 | 16.6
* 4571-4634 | 46.3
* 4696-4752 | 23.1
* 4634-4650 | 34.2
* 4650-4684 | 33.9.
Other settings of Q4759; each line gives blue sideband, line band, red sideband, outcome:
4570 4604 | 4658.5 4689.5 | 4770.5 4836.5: 0.12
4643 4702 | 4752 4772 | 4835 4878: 0.19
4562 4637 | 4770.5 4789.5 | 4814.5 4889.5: 0.27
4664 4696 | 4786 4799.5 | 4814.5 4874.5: 0.15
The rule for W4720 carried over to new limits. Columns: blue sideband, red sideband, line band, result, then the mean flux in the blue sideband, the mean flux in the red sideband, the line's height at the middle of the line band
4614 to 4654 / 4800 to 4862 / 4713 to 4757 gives 7.14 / 36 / 15.7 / 25.6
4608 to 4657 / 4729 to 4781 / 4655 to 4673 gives -0.43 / 36.9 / 20.2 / 32.6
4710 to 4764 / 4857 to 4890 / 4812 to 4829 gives 1.05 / 21.3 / 15.5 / 17.8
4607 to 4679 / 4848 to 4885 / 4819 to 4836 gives 2.14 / 36.1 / 15.3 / 19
